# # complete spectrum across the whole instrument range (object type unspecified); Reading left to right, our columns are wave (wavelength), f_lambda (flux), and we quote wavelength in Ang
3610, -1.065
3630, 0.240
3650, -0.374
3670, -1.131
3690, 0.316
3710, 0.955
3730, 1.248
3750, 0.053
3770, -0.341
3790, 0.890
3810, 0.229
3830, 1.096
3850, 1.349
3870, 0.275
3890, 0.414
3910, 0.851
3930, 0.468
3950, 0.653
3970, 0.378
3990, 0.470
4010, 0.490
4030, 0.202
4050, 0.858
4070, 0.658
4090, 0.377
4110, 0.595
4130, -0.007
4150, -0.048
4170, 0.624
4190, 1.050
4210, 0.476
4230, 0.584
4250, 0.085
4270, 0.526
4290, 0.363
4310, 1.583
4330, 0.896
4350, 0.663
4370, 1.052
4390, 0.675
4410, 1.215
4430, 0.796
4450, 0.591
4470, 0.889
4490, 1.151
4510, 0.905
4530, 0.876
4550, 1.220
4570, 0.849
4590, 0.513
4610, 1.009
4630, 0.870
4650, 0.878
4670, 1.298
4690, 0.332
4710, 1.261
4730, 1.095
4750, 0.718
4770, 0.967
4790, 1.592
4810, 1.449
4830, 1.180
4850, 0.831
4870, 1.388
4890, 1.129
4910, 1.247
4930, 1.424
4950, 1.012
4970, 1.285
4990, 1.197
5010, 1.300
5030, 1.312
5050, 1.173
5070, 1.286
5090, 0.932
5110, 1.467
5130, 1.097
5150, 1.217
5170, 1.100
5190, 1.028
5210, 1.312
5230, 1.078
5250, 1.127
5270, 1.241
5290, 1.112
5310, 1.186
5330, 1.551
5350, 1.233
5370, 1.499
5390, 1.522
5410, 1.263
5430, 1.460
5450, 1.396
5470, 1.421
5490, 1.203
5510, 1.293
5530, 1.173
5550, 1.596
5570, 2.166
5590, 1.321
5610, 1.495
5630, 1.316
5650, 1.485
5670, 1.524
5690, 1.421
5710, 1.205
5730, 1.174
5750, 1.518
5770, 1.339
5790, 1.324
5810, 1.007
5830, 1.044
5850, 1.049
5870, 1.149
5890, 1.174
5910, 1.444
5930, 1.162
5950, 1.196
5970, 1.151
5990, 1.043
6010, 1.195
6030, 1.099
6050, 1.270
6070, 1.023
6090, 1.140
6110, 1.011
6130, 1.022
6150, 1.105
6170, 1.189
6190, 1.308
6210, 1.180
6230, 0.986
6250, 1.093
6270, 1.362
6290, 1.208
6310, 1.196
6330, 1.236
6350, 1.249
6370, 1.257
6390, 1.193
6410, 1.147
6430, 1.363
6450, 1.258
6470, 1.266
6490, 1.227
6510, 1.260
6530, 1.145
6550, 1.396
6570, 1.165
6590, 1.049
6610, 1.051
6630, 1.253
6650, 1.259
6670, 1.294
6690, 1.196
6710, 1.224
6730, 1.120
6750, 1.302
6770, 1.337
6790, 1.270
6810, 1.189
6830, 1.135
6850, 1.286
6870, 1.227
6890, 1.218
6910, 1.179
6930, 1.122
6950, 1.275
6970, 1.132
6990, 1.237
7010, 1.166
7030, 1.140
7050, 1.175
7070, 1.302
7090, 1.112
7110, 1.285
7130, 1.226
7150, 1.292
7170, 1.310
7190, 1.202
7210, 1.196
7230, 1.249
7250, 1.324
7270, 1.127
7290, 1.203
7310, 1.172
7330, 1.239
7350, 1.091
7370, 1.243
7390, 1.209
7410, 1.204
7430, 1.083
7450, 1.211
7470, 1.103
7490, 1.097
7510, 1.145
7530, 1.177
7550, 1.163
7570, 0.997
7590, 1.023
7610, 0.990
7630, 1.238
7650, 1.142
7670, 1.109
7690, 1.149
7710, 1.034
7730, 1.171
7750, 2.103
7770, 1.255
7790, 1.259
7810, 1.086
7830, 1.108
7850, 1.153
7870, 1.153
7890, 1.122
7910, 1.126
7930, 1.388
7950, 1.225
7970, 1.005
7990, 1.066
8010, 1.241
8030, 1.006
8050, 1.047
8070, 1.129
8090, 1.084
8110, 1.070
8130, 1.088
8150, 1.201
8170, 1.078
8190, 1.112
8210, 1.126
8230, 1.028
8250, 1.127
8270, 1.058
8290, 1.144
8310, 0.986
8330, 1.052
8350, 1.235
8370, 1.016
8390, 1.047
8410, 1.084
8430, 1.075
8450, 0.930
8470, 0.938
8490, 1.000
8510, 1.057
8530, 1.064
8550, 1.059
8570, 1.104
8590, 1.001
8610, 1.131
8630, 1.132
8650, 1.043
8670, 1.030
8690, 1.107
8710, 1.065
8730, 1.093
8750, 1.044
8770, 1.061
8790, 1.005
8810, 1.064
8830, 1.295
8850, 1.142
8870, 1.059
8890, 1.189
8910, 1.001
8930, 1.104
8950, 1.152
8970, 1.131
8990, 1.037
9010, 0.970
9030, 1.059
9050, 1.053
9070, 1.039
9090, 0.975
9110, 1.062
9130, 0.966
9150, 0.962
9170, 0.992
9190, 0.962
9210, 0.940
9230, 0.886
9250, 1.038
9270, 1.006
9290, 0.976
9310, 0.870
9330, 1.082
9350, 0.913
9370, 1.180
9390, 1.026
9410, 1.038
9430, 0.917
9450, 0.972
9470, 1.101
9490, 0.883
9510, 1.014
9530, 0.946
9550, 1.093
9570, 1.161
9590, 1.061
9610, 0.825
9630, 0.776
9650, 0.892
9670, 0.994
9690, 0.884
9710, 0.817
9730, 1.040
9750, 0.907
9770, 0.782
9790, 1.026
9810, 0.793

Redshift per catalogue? 0.181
